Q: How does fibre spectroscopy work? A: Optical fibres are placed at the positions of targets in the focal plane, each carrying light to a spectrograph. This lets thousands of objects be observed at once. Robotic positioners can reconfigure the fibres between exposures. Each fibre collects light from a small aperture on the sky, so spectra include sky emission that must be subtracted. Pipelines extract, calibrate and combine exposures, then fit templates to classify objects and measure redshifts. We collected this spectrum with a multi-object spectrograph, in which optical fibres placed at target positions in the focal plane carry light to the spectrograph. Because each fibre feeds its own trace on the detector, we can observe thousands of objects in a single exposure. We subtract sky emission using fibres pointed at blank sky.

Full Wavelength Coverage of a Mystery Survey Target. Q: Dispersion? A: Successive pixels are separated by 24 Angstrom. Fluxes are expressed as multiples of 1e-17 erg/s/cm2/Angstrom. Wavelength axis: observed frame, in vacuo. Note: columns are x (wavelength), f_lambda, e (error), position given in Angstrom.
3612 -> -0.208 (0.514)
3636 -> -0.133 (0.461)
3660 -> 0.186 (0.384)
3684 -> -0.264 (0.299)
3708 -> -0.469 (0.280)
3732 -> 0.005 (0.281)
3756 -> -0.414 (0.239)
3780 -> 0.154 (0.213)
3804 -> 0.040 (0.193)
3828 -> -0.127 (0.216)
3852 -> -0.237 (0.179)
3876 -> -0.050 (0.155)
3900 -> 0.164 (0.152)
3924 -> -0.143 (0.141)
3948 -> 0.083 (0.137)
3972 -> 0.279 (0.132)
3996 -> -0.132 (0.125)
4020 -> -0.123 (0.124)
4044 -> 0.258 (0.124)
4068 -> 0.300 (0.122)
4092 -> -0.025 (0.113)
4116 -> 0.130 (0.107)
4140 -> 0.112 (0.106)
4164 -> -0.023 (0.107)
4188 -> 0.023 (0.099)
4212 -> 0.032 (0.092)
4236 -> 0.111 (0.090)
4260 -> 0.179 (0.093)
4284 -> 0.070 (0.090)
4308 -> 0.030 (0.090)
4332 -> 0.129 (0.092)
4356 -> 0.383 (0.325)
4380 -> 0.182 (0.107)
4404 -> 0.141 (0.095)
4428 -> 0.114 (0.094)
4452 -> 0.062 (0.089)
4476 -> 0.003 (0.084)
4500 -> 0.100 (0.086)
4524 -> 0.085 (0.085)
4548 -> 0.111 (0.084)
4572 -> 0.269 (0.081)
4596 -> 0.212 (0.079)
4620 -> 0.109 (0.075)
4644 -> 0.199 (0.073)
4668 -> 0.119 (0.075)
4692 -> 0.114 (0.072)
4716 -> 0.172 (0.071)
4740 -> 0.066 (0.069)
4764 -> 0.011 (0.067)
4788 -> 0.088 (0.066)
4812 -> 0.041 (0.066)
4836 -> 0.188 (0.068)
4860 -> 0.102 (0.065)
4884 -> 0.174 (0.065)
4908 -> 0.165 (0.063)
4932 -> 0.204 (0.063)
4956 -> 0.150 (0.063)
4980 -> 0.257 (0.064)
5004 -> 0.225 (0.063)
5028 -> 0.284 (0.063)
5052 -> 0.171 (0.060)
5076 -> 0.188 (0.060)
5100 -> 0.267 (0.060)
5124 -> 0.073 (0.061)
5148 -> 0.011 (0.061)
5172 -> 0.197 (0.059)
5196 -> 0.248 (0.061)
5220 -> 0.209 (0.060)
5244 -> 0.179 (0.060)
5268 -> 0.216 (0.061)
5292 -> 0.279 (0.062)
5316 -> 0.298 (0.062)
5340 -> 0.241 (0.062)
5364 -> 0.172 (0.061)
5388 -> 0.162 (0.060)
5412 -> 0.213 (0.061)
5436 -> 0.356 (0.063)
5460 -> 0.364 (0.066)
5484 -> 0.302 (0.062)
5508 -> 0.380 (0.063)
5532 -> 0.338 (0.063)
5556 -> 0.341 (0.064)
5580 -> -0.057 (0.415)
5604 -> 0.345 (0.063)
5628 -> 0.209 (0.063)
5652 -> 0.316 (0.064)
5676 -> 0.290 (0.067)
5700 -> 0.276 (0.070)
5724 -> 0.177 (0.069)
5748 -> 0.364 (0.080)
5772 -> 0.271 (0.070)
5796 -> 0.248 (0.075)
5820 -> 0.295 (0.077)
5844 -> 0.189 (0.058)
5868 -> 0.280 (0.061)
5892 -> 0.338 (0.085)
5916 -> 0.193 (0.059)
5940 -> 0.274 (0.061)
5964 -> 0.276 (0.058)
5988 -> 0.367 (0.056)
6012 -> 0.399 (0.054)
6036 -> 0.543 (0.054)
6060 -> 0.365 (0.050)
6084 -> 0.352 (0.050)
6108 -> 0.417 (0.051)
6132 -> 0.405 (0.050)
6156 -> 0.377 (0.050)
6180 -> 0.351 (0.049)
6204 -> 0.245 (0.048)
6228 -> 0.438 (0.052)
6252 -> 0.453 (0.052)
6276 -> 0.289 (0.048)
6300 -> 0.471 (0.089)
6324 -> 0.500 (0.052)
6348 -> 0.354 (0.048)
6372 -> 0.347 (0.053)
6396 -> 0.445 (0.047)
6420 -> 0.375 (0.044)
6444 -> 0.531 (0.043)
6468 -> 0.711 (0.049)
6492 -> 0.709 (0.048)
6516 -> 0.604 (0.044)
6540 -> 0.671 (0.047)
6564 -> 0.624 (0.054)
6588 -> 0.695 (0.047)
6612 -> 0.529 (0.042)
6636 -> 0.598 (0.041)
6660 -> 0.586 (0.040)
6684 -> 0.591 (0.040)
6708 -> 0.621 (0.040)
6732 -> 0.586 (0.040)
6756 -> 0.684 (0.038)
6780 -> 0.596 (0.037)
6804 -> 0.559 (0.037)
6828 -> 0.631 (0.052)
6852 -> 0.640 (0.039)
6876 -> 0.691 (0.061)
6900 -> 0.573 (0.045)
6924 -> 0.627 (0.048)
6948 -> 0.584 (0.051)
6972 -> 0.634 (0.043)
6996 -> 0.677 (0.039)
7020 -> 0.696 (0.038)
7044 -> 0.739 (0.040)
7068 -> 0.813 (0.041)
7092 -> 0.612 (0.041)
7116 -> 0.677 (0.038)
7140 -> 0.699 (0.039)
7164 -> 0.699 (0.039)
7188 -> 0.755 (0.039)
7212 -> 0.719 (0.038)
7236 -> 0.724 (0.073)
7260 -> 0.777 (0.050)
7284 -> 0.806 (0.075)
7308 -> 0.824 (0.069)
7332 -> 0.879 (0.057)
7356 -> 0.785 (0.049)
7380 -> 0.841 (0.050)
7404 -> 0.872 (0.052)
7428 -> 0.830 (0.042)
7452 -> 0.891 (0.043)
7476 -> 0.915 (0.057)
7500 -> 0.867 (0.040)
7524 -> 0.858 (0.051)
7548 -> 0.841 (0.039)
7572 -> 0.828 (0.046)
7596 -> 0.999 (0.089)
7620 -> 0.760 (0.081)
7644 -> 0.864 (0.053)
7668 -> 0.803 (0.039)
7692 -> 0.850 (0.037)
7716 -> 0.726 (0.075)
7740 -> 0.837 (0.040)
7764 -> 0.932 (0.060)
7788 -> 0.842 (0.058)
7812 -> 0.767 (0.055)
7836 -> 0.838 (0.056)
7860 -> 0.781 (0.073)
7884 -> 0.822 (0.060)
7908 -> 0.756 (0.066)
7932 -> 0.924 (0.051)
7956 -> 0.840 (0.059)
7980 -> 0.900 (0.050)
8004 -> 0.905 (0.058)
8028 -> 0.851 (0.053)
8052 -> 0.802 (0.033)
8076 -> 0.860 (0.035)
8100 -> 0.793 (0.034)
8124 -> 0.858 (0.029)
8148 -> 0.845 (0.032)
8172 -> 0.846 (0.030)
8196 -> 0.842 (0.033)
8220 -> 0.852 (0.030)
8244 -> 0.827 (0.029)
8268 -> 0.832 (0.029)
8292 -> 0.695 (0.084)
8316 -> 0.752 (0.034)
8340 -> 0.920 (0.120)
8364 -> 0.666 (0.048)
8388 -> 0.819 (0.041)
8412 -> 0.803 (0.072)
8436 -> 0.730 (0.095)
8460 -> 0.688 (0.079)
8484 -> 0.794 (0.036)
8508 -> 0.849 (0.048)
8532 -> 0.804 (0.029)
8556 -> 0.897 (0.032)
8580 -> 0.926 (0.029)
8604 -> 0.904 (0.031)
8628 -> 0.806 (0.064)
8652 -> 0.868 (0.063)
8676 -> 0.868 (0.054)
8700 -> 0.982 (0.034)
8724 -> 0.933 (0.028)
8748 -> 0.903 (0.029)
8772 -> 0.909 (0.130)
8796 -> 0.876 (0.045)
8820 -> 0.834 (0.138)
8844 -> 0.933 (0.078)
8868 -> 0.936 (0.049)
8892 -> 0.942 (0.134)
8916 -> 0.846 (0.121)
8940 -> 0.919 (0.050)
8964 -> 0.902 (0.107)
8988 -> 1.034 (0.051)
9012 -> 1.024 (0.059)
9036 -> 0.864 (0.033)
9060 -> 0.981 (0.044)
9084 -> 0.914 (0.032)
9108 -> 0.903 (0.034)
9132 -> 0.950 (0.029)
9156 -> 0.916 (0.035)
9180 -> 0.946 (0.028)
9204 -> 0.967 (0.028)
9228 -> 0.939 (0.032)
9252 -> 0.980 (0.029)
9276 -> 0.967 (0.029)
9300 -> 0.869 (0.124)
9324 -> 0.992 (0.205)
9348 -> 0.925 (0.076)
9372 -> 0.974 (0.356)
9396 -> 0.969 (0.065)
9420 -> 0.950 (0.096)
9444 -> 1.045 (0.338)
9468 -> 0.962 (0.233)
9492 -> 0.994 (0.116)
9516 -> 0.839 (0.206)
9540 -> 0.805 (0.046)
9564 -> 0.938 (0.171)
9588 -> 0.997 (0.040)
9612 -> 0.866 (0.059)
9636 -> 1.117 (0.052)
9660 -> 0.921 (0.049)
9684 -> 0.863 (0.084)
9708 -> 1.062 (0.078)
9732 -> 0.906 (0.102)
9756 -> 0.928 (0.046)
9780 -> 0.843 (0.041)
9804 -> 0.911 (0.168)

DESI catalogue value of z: 0.617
